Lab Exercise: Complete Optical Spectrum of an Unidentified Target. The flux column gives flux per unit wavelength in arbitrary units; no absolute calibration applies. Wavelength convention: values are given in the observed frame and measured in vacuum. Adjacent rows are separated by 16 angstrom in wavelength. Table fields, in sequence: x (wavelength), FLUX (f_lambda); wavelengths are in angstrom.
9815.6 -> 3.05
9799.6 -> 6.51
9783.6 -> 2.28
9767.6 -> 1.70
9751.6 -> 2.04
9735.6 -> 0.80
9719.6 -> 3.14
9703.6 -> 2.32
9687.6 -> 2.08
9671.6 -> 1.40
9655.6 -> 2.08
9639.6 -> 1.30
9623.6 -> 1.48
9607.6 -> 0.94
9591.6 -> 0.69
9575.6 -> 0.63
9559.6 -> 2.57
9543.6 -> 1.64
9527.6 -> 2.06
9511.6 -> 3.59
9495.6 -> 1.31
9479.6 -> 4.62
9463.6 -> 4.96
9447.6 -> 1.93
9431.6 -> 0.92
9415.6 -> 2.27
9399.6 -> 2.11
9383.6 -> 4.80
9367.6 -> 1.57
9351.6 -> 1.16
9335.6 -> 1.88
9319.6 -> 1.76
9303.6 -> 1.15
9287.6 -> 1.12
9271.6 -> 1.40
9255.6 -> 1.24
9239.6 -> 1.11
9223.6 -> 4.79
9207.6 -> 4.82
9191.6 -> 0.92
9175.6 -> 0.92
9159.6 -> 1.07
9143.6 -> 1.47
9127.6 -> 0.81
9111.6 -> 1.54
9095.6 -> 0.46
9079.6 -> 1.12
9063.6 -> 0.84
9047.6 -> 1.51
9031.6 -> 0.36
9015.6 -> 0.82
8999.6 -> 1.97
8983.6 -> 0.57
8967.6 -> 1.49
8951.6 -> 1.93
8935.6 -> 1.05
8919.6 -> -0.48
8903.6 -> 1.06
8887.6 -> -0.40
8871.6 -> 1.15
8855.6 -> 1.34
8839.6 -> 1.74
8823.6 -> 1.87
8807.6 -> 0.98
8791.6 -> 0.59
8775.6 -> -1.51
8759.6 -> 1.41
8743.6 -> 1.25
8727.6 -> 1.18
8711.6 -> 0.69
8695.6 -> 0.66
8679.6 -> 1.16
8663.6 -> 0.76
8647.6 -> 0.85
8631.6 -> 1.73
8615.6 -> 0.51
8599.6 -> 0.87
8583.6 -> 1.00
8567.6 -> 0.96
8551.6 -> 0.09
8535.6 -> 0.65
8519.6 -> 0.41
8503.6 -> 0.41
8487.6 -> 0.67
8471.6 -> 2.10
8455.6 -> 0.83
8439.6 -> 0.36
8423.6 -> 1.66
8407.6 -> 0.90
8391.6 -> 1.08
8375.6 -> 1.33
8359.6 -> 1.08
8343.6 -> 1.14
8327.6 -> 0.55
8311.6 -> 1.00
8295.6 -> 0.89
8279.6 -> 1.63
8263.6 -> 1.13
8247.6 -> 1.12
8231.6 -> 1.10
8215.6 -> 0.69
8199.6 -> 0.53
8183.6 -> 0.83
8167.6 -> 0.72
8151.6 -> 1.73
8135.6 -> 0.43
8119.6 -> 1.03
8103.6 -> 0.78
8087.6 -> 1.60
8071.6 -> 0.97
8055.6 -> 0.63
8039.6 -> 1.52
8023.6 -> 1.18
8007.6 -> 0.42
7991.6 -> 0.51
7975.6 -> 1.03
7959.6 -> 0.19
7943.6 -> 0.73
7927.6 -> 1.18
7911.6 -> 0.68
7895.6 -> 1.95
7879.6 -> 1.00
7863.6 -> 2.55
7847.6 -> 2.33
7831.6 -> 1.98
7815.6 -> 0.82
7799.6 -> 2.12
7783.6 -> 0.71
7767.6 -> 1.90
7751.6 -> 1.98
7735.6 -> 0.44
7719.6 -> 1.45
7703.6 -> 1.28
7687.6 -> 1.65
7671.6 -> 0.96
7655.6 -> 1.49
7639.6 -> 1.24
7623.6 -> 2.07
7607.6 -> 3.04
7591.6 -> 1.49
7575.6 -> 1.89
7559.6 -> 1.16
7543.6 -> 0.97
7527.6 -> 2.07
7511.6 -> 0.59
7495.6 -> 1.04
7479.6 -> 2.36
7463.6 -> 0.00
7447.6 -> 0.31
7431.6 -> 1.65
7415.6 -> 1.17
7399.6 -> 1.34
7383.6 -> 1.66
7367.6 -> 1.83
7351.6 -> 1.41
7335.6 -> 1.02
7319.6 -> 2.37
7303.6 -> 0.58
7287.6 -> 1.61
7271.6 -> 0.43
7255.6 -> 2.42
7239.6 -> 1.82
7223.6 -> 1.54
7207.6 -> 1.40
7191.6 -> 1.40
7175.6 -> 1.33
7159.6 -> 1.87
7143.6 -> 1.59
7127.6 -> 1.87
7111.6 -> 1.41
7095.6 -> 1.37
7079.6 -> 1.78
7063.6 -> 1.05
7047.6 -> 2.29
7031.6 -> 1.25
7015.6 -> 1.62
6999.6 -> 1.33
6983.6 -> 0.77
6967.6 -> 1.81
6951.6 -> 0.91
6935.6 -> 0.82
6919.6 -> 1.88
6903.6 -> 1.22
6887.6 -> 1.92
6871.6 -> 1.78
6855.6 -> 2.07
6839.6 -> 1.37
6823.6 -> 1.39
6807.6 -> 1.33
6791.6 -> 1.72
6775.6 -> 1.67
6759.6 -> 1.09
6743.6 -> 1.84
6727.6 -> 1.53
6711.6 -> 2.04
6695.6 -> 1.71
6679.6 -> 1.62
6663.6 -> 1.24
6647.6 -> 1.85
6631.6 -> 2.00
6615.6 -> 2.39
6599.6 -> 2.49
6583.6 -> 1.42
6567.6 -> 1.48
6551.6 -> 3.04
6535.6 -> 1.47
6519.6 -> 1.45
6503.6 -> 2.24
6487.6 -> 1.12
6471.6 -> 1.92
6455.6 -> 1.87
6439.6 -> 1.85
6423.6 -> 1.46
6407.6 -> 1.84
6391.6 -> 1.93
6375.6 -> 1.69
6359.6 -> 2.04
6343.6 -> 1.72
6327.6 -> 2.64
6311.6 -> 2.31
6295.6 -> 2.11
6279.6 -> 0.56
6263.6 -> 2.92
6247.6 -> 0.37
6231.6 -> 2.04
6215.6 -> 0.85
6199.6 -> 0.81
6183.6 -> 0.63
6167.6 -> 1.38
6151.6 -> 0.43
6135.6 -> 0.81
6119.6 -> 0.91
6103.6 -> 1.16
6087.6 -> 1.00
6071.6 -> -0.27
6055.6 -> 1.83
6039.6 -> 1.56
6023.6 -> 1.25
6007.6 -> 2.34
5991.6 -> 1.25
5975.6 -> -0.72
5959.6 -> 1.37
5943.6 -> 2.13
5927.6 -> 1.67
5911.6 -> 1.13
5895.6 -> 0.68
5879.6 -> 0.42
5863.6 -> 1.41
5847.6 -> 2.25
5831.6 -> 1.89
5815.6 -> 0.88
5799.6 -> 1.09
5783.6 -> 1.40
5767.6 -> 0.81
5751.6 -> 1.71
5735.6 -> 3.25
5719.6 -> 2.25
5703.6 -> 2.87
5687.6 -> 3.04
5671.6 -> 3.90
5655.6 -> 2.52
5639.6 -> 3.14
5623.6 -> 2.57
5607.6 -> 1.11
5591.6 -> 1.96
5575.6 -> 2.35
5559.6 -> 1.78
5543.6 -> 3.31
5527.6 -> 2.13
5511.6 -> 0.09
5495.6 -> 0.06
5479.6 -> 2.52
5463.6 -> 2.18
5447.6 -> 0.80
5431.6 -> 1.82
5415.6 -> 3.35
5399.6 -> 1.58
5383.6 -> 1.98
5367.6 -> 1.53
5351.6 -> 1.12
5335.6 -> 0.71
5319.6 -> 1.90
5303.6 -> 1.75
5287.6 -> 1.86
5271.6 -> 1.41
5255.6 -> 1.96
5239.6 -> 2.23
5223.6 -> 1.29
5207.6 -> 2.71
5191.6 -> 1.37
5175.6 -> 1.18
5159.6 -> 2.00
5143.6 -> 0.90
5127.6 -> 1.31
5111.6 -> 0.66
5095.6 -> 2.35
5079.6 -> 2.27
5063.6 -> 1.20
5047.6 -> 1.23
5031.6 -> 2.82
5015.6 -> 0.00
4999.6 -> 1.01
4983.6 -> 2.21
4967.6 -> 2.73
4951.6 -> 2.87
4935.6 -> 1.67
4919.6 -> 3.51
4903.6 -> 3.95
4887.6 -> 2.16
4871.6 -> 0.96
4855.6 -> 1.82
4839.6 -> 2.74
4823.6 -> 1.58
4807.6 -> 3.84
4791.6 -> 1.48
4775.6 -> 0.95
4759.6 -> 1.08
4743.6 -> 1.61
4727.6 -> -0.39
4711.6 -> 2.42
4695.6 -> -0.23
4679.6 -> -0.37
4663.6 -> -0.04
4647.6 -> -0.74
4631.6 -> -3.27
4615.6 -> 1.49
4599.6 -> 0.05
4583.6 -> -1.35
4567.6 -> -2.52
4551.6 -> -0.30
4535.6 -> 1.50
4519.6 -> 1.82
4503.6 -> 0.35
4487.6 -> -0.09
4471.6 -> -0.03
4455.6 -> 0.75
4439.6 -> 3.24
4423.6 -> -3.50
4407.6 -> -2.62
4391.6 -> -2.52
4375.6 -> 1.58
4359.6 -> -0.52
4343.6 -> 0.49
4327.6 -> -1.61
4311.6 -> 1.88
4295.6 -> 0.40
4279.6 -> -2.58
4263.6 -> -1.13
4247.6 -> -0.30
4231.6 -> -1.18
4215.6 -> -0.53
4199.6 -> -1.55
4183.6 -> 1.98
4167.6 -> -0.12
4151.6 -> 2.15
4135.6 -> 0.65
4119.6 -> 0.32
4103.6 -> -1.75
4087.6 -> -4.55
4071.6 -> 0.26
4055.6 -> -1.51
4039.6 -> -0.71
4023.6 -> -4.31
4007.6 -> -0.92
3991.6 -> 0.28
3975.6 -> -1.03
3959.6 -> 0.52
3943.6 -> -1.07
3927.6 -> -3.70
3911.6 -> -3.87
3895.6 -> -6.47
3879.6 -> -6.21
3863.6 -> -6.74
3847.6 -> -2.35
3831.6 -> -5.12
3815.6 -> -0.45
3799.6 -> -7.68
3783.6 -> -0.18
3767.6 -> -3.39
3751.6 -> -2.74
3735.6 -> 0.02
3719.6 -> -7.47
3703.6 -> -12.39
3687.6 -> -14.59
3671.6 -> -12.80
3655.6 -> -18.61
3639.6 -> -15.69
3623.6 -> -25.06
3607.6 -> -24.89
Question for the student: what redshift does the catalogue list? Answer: 1.471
